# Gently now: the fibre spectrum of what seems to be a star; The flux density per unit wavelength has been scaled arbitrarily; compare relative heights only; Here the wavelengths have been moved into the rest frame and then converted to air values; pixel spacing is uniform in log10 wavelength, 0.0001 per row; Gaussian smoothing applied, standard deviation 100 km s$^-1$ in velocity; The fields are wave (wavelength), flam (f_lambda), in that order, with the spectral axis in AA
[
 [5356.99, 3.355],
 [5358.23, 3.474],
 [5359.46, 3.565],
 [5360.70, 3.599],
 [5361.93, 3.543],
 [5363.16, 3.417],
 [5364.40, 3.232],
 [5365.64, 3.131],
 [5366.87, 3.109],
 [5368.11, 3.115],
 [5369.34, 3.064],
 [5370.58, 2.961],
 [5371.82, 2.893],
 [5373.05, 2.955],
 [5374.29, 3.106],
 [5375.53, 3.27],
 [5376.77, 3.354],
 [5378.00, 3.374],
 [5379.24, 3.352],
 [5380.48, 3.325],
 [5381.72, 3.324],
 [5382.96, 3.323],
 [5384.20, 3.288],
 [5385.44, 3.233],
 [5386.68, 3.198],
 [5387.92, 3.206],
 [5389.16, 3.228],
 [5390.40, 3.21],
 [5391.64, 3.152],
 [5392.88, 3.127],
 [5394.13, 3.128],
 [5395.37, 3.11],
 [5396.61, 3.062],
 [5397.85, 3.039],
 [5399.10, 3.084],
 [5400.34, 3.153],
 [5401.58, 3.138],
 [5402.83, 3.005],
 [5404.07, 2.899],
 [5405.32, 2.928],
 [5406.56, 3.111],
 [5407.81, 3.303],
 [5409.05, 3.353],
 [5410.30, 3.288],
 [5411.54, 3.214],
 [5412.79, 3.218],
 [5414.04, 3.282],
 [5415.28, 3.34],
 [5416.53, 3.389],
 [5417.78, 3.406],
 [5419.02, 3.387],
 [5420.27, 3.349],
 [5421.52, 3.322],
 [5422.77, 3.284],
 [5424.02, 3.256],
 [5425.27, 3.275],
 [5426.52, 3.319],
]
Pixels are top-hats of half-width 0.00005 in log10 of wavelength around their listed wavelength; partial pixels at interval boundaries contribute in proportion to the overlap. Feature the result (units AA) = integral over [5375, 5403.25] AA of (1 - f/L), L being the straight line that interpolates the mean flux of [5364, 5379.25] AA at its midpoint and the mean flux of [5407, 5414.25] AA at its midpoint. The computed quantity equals -0.1 AA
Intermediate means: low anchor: 3.14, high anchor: 3.27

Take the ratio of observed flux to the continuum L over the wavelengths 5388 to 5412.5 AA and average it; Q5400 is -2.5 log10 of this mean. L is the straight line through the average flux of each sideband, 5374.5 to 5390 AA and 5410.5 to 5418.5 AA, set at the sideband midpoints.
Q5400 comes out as 0.055 mag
